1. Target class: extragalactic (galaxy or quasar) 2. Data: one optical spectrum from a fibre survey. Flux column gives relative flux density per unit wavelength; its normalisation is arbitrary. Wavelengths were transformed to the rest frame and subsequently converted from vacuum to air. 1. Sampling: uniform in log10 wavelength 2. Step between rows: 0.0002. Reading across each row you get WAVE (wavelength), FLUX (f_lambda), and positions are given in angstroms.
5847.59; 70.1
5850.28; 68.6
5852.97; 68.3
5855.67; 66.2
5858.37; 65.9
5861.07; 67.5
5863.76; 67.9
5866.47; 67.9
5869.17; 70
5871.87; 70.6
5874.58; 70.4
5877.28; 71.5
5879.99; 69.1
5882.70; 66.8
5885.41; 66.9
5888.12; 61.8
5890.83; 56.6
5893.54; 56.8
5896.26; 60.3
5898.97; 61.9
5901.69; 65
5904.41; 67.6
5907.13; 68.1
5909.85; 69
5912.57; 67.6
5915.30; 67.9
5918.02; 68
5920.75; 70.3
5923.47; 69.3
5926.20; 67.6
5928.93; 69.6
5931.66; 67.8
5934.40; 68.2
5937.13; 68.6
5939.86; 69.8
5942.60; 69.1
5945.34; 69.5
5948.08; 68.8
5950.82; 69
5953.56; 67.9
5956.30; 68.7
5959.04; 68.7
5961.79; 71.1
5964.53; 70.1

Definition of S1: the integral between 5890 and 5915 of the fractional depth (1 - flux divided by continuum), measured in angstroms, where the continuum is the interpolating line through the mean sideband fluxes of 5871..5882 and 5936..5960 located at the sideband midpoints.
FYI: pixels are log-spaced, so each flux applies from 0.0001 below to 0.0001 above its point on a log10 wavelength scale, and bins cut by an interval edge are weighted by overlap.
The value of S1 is 2.05 angstroms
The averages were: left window 70.2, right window 68.9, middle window 64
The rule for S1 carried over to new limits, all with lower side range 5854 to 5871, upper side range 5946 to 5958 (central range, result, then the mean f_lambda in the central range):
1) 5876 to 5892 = 0.6 angstroms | 65.5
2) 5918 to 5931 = -0.1 angstroms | 69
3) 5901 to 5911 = 0.1 angstroms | 67.5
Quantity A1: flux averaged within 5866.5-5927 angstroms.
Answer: 66.5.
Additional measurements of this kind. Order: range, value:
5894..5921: 66.1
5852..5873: 68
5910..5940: 68.6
